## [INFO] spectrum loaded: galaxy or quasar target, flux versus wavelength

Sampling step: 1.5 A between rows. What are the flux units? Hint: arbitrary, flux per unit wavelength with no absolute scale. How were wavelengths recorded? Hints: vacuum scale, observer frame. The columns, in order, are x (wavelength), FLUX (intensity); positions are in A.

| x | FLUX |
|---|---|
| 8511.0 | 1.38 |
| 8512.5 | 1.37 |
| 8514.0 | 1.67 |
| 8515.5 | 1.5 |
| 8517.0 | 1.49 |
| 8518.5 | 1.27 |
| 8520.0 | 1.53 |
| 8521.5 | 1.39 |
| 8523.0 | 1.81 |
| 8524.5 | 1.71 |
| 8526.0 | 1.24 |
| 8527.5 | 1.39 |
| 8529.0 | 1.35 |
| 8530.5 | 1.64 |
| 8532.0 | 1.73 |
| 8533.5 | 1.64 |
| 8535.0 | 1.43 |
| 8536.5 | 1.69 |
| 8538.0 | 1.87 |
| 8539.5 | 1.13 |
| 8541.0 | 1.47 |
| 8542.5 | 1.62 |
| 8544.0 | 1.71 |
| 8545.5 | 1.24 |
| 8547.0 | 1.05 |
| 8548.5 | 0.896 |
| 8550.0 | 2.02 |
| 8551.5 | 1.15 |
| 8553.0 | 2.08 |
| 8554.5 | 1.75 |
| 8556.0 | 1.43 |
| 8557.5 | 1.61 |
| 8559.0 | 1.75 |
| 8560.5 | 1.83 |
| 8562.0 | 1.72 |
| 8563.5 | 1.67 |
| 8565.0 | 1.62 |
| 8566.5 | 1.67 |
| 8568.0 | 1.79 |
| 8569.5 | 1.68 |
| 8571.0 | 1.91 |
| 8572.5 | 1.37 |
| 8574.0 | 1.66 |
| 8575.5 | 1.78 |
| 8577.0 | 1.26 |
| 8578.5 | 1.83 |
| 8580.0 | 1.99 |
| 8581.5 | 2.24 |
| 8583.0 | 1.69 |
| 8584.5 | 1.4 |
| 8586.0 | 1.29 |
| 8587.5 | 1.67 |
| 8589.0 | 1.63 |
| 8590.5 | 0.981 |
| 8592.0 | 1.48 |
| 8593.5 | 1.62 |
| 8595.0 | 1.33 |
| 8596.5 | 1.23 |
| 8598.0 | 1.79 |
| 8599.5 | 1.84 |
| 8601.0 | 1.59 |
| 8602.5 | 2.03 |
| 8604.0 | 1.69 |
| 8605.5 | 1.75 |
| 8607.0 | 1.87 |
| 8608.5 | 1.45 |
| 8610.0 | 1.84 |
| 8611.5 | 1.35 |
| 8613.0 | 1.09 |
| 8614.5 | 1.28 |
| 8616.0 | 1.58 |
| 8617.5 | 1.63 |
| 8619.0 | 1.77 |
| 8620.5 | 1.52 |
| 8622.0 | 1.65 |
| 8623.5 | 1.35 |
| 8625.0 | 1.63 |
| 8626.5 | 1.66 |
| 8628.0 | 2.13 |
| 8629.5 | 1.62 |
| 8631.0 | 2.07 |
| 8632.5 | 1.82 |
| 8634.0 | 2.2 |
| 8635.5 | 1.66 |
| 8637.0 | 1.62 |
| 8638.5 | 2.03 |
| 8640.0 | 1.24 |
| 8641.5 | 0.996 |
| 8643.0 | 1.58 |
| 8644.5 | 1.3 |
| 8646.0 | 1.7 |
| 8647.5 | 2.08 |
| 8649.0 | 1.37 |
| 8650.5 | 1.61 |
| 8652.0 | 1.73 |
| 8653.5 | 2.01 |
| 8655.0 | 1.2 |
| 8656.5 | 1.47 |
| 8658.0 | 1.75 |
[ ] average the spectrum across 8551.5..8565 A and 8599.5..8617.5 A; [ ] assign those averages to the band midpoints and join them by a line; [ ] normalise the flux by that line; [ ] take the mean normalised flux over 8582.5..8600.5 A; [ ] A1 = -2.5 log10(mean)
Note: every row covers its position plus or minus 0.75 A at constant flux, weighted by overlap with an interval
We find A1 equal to 0.10 mag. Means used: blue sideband 1.69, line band 1.49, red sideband 1.6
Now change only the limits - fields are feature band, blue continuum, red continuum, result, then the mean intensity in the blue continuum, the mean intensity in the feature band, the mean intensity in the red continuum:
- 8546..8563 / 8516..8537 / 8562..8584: 0.051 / 1.52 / 1.57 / 1.72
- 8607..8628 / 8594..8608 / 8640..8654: 0.054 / 1.67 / 1.56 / 1.57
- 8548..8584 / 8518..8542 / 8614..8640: -0.063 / 1.52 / 1.69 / 1.71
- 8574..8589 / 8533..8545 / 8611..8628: -0.090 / 1.56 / 1.68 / 1.53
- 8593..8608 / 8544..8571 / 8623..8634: 0.030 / 1.6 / 1.67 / 1.79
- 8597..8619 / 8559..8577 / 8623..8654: 0.038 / 1.68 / 1.63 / 1.69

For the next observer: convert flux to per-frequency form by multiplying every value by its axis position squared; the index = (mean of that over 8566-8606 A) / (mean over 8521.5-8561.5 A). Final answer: 1.07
